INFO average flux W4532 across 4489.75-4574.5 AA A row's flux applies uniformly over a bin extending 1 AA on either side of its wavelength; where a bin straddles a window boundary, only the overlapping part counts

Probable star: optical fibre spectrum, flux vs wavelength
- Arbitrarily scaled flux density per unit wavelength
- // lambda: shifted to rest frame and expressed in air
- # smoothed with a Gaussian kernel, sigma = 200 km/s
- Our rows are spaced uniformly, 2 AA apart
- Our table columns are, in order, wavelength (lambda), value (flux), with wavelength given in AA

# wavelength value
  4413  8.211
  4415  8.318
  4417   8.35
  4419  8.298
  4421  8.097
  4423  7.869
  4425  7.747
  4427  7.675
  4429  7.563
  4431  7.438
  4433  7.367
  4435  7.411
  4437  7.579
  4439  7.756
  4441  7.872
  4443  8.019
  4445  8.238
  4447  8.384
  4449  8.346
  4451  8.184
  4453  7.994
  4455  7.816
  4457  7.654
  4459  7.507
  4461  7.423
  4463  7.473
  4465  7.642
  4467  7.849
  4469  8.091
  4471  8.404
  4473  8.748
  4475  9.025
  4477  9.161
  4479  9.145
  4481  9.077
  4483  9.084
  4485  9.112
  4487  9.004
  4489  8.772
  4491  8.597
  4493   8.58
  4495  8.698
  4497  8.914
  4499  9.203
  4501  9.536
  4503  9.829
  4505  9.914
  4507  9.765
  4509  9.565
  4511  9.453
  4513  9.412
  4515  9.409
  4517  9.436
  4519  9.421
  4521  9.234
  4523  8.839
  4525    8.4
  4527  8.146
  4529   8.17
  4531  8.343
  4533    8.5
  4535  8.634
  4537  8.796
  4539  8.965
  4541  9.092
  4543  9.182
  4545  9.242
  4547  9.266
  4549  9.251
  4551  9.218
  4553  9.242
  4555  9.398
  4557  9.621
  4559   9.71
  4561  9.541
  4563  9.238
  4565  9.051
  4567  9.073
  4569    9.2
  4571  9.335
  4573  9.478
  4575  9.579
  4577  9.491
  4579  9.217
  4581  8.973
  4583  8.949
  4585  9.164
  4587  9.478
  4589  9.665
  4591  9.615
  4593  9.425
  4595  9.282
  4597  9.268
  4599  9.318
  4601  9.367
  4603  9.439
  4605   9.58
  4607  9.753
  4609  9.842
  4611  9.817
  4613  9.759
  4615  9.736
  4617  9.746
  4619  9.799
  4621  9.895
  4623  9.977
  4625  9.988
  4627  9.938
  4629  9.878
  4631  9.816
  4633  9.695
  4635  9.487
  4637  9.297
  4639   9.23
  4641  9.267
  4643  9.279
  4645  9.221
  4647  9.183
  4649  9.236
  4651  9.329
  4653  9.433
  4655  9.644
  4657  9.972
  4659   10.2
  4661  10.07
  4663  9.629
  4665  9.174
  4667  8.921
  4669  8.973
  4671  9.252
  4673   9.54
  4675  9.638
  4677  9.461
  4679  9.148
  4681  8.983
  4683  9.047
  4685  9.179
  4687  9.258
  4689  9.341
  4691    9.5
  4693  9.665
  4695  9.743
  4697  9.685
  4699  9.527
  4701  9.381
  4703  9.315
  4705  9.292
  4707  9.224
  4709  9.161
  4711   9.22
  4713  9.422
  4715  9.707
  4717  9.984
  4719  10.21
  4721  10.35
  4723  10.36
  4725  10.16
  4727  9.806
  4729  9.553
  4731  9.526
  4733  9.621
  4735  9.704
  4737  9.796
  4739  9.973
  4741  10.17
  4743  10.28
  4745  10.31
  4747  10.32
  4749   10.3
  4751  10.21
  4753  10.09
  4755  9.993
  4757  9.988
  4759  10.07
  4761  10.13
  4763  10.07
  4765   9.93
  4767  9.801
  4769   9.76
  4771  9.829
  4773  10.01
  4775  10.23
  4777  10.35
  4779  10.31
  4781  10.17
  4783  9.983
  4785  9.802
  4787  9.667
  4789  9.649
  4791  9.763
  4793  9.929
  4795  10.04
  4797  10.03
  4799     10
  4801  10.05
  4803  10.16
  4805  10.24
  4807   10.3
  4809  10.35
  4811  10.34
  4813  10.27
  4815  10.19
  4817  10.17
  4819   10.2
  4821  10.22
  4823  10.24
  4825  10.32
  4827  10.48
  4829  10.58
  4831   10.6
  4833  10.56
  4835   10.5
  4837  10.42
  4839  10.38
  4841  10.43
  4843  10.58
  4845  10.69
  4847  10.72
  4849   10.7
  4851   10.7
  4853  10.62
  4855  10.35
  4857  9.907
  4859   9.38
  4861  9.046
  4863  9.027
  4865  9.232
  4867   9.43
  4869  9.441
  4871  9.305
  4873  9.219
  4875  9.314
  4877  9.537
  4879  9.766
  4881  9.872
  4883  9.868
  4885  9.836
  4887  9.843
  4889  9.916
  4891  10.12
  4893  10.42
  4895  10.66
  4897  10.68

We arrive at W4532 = 9.14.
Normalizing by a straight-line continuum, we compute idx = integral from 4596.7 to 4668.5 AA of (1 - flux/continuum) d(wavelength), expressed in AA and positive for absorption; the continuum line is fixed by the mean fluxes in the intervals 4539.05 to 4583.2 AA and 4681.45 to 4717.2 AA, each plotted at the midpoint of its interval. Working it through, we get -1.83 AA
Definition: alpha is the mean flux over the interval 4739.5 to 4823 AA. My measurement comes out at 10.1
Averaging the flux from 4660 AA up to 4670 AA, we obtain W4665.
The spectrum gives 9.35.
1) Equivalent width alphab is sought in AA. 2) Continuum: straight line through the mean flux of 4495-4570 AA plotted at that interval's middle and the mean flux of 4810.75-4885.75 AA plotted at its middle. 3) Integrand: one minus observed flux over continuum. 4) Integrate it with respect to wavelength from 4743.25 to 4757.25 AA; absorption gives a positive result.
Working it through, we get -0.6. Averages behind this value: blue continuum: 9.16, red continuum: 10.1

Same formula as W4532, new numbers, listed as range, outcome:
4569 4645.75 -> 9.52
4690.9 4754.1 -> 9.8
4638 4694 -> 9.38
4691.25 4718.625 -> 9.5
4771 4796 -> 9.99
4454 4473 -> 7.81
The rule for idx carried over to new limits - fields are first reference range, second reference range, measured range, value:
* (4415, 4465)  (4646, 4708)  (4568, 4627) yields -4.2 AA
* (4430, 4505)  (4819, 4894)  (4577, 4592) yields -0.7 AA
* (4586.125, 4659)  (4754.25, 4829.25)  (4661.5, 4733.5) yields 2.3 AA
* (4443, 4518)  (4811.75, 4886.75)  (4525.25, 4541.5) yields 0.6 AA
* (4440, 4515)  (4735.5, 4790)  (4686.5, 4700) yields 0.2 AA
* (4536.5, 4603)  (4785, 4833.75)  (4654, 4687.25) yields 0.8 AA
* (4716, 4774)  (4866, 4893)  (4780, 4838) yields -1.9 AA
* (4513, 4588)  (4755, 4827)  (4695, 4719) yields 0.6 AA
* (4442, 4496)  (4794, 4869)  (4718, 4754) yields -1.2 AA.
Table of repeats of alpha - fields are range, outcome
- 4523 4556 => 8.86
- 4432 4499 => 8.28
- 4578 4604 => 9.32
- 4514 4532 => 8.82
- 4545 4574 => 9.33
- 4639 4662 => 9.52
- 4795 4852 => 10.4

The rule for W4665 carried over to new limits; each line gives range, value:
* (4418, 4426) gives 8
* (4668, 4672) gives 9.11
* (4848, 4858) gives 10.5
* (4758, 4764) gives 10.1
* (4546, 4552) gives 9.24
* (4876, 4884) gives 9.76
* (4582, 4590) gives 9.31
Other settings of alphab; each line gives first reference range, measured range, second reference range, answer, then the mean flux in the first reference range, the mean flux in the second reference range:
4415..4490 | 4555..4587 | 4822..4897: -2.3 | 8.14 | 10.1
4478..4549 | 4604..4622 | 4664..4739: -0.9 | 9.05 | 9.52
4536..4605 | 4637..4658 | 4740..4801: 0.5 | 9.3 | 10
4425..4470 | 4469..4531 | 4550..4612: -4.6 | 7.78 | 9.4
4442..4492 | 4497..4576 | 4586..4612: -2.0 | 8.35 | 9.53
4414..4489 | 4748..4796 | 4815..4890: -1.7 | 8.14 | 10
